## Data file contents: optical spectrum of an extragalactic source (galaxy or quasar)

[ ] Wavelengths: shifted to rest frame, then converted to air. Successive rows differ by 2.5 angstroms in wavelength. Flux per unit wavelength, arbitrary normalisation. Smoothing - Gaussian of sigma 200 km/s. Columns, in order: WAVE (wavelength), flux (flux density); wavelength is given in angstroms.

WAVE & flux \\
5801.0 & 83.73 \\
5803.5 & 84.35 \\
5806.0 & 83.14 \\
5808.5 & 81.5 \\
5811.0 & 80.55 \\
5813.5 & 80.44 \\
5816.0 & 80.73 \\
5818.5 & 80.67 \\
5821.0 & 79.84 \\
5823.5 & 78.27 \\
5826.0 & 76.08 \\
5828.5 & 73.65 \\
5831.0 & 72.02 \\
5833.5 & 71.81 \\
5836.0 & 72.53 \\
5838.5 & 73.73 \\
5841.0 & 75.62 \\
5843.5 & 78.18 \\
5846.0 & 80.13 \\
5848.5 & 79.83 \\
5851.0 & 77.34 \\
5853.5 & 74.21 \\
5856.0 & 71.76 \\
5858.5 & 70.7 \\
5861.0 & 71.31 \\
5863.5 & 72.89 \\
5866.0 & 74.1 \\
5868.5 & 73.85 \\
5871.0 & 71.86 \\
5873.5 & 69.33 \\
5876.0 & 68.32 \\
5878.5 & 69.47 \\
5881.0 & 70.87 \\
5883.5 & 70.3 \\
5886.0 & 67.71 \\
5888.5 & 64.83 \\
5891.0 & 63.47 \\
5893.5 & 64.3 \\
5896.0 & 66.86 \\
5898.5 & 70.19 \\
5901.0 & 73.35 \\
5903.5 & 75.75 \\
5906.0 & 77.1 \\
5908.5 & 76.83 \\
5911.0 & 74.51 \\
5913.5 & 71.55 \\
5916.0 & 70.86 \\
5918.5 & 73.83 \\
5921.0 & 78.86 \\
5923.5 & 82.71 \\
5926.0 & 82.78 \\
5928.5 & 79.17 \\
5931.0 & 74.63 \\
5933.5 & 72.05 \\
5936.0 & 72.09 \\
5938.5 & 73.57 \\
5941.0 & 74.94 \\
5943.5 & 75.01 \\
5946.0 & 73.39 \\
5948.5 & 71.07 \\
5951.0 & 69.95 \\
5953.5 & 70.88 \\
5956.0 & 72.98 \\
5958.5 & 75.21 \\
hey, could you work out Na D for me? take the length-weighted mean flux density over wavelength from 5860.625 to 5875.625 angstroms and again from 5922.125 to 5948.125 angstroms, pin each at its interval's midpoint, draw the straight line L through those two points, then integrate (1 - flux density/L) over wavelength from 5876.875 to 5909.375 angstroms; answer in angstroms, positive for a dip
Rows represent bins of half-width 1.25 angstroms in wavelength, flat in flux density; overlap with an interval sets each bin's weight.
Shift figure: 1.6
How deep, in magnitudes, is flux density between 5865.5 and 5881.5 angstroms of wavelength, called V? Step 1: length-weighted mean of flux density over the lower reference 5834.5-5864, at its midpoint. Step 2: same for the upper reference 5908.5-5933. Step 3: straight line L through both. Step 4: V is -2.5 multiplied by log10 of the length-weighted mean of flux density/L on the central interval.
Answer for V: 0.07 mag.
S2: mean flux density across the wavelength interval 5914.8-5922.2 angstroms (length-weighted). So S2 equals 74.5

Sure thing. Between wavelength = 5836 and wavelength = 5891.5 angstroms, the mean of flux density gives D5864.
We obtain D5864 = 72.4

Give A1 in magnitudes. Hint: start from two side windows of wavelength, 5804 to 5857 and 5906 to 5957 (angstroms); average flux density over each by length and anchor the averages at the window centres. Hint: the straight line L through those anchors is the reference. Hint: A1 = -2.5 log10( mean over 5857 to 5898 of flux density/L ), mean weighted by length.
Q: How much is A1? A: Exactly 0.10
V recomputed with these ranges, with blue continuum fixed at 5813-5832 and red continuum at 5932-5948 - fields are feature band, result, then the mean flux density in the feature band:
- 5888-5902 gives 0.12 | 67.2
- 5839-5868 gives 0.02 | 75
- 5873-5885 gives 0.09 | 69.6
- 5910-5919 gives 0.03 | 72.5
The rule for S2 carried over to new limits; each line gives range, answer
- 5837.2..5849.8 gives 77.5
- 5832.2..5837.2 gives 72.2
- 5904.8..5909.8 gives 76.9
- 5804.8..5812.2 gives 81.7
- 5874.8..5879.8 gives 68.9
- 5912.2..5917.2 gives 71.2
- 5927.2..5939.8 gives 74.3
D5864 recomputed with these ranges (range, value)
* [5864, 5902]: 69.3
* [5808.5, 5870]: 75.9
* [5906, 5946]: 75.5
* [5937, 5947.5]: 74.1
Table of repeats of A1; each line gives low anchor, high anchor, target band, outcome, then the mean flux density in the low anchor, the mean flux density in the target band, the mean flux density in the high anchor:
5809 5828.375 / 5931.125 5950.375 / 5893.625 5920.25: 0.03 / 79.2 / 72.8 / 73.1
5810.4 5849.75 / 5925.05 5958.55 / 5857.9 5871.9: 0.05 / 77.1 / 72.5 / 74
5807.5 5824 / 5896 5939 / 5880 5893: 0.14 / 80.4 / 67.2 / 75.1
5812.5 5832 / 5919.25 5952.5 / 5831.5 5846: 0.04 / 77.8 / 74.7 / 75.3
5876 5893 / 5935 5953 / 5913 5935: -0.08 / 67.7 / 76.4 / 72.8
